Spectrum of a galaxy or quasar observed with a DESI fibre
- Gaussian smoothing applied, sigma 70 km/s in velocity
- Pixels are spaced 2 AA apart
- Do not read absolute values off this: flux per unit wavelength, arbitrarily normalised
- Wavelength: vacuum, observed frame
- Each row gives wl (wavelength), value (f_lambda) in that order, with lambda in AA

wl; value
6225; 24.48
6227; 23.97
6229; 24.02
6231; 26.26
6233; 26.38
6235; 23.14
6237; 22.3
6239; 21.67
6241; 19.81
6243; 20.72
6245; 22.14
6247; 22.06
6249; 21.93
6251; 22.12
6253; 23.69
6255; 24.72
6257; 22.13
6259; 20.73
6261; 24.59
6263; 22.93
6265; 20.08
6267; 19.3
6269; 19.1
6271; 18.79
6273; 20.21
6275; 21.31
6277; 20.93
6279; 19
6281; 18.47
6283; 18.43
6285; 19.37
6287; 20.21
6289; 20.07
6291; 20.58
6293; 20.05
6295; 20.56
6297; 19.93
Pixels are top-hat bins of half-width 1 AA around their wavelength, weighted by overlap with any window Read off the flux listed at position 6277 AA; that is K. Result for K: 20.93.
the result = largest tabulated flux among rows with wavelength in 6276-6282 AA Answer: 20.93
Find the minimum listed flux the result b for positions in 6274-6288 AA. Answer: 18.43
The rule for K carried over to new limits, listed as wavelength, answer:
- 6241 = 19.81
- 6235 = 23.14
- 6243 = 20.72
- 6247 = 22.06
